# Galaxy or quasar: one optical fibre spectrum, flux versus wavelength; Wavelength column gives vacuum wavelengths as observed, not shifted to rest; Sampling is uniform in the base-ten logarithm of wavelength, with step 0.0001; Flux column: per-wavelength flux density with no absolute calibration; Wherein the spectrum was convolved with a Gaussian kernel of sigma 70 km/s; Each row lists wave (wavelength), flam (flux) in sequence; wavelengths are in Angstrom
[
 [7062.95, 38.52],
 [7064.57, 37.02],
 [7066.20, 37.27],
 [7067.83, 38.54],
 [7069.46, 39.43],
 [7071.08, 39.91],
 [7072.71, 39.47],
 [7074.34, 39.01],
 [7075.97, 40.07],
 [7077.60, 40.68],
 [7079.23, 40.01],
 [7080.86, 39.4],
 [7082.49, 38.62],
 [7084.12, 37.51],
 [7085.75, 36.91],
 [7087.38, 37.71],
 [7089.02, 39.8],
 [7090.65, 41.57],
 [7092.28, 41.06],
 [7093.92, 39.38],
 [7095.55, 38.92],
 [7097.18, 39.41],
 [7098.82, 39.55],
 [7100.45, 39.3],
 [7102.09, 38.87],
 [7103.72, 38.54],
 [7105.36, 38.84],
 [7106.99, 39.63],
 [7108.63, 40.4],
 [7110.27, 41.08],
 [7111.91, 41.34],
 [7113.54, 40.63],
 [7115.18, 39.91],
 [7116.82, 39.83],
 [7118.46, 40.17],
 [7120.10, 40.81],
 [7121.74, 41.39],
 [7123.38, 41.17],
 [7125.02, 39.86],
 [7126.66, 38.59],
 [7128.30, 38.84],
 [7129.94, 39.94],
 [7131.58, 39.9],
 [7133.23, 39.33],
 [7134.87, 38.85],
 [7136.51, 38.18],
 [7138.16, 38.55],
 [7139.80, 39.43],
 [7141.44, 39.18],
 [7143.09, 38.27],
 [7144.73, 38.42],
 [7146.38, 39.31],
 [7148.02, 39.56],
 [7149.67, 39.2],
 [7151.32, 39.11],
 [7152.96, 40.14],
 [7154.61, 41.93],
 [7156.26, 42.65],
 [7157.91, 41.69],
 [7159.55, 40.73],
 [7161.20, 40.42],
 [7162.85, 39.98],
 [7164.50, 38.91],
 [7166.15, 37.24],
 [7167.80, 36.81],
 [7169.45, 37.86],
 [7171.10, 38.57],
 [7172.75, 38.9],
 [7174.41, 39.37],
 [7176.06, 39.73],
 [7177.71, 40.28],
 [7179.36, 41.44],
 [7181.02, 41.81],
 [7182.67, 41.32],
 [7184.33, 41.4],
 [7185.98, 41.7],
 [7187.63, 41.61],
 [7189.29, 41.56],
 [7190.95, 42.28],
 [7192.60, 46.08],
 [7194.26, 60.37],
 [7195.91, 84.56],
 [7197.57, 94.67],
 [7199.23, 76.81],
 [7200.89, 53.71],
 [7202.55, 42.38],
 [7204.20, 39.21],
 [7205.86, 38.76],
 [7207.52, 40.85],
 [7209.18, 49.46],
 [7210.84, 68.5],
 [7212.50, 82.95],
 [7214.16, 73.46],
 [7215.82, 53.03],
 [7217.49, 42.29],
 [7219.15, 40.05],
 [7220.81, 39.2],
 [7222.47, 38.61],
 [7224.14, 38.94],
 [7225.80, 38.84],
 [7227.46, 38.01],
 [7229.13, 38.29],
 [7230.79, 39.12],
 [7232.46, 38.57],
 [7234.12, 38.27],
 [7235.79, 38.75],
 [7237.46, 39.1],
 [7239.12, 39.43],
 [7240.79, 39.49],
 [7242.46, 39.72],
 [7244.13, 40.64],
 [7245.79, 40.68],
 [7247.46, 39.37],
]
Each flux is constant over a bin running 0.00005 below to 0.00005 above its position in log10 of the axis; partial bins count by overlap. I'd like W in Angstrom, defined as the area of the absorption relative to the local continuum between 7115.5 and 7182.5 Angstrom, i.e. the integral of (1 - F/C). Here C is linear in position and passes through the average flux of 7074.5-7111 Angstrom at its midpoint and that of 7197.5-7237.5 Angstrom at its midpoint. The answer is 5.6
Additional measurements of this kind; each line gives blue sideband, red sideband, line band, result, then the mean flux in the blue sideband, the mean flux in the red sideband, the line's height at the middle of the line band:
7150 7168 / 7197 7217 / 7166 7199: 1.74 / 40.1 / 58.7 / 49.2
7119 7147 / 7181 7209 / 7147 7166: 1.58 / 39.4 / 51.4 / 43.9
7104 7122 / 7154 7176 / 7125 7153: 0.58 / 40.3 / 39.6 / 39.9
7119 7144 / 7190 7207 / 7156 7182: 5.12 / 39.5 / 57.5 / 49.6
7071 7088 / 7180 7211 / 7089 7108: 0.68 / 39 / 51.5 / 41.1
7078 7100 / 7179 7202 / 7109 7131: 1.69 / 39.3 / 53.6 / 43.6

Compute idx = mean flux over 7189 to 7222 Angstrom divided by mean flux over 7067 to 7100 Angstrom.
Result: 1.4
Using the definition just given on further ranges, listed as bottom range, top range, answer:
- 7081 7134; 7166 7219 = 1.25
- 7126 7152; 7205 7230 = 1.23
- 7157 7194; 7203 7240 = 1.11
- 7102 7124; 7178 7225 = 1.27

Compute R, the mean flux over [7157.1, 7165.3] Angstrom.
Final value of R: 40.4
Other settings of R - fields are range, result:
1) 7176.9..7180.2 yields 40.8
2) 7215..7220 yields 45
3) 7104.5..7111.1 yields 39.9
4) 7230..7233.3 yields 38.8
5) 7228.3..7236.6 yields 38.6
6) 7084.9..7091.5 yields 39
